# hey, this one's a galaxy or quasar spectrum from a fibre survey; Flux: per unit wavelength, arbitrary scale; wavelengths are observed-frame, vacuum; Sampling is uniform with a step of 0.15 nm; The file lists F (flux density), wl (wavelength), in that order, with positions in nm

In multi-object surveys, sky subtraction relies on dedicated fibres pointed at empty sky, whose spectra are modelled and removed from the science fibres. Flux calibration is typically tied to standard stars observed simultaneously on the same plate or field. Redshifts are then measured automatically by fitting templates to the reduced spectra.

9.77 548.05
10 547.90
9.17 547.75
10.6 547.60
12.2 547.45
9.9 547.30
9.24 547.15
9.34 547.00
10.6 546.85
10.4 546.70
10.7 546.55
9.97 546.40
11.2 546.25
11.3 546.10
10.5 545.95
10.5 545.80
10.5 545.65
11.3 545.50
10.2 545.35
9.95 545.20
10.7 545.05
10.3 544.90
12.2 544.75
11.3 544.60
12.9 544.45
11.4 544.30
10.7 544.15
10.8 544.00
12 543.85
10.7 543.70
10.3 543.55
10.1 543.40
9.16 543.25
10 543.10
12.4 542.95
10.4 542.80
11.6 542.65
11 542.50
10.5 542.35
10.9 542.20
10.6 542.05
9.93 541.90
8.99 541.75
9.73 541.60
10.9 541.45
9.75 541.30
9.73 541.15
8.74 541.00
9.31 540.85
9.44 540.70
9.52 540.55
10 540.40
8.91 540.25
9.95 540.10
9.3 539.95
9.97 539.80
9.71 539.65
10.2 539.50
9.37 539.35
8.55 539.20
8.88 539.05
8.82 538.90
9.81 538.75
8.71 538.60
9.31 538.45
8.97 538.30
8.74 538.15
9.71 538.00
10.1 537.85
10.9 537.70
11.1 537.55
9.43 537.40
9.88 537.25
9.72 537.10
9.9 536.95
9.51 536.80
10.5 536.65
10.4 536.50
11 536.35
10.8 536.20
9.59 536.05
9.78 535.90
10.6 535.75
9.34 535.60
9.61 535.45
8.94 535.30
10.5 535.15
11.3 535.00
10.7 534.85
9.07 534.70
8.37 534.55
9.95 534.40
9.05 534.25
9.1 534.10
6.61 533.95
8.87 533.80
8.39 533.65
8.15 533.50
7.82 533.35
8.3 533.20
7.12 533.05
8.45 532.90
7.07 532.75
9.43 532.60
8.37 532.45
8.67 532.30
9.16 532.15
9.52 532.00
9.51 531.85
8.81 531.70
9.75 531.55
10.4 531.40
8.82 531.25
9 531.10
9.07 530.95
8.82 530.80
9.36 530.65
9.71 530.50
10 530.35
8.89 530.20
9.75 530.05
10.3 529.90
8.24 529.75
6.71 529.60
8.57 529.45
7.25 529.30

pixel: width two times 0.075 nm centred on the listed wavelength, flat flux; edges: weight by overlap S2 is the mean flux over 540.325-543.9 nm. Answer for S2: 10.2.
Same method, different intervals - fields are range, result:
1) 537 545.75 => 10.1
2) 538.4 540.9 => 9.4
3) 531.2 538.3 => 9.38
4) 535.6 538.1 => 10.1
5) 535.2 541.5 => 9.7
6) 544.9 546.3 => 10.7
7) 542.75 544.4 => 10.8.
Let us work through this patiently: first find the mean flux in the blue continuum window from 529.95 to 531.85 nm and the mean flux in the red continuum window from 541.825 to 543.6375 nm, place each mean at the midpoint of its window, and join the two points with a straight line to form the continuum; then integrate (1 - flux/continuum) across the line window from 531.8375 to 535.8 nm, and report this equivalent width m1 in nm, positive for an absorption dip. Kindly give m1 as 0.30 nm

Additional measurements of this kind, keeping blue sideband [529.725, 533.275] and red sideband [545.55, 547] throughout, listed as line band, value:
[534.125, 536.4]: -0.11 nm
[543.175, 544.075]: -0.02 nm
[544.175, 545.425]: -0.08 nm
